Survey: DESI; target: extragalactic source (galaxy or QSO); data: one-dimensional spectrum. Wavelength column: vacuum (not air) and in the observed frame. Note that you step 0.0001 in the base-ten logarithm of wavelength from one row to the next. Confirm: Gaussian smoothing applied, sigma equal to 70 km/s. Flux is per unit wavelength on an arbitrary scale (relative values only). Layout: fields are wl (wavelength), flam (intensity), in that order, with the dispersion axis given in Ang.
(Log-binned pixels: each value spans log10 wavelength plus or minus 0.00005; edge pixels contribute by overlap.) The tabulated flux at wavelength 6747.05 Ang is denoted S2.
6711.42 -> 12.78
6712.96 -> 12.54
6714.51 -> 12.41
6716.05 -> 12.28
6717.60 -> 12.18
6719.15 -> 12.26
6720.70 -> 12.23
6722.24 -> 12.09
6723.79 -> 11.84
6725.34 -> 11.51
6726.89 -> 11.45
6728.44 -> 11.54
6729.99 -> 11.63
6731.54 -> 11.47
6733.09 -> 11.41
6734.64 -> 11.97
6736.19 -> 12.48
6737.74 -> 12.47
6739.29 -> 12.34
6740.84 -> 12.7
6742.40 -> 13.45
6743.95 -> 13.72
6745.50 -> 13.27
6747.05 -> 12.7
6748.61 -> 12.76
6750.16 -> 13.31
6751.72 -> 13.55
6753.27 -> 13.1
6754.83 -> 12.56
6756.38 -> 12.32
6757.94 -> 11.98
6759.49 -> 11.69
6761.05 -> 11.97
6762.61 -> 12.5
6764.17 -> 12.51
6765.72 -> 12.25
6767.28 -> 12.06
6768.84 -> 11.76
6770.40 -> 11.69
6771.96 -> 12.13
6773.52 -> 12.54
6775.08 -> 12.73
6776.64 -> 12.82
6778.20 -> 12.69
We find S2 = 12.7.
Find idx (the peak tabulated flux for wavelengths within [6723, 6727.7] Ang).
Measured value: 11.84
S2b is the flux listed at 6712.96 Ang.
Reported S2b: 12.54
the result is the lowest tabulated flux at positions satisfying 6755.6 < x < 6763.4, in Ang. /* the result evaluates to 11.69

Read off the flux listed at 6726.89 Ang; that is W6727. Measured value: 11.45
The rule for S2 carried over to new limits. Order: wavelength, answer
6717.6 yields 12.18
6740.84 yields 12.7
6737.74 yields 12.47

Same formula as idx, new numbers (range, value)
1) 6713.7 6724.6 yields 12.41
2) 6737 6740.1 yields 12.47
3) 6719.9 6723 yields 12.23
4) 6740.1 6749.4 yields 13.72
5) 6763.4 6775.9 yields 12.73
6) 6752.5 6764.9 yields 13.1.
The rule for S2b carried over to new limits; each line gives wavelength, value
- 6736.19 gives 12.48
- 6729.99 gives 11.63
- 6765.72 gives 12.25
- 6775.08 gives 12.73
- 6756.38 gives 12.32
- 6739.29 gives 12.34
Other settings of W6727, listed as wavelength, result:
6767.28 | 12.06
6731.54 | 11.47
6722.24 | 12.09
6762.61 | 12.5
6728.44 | 11.54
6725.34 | 11.51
